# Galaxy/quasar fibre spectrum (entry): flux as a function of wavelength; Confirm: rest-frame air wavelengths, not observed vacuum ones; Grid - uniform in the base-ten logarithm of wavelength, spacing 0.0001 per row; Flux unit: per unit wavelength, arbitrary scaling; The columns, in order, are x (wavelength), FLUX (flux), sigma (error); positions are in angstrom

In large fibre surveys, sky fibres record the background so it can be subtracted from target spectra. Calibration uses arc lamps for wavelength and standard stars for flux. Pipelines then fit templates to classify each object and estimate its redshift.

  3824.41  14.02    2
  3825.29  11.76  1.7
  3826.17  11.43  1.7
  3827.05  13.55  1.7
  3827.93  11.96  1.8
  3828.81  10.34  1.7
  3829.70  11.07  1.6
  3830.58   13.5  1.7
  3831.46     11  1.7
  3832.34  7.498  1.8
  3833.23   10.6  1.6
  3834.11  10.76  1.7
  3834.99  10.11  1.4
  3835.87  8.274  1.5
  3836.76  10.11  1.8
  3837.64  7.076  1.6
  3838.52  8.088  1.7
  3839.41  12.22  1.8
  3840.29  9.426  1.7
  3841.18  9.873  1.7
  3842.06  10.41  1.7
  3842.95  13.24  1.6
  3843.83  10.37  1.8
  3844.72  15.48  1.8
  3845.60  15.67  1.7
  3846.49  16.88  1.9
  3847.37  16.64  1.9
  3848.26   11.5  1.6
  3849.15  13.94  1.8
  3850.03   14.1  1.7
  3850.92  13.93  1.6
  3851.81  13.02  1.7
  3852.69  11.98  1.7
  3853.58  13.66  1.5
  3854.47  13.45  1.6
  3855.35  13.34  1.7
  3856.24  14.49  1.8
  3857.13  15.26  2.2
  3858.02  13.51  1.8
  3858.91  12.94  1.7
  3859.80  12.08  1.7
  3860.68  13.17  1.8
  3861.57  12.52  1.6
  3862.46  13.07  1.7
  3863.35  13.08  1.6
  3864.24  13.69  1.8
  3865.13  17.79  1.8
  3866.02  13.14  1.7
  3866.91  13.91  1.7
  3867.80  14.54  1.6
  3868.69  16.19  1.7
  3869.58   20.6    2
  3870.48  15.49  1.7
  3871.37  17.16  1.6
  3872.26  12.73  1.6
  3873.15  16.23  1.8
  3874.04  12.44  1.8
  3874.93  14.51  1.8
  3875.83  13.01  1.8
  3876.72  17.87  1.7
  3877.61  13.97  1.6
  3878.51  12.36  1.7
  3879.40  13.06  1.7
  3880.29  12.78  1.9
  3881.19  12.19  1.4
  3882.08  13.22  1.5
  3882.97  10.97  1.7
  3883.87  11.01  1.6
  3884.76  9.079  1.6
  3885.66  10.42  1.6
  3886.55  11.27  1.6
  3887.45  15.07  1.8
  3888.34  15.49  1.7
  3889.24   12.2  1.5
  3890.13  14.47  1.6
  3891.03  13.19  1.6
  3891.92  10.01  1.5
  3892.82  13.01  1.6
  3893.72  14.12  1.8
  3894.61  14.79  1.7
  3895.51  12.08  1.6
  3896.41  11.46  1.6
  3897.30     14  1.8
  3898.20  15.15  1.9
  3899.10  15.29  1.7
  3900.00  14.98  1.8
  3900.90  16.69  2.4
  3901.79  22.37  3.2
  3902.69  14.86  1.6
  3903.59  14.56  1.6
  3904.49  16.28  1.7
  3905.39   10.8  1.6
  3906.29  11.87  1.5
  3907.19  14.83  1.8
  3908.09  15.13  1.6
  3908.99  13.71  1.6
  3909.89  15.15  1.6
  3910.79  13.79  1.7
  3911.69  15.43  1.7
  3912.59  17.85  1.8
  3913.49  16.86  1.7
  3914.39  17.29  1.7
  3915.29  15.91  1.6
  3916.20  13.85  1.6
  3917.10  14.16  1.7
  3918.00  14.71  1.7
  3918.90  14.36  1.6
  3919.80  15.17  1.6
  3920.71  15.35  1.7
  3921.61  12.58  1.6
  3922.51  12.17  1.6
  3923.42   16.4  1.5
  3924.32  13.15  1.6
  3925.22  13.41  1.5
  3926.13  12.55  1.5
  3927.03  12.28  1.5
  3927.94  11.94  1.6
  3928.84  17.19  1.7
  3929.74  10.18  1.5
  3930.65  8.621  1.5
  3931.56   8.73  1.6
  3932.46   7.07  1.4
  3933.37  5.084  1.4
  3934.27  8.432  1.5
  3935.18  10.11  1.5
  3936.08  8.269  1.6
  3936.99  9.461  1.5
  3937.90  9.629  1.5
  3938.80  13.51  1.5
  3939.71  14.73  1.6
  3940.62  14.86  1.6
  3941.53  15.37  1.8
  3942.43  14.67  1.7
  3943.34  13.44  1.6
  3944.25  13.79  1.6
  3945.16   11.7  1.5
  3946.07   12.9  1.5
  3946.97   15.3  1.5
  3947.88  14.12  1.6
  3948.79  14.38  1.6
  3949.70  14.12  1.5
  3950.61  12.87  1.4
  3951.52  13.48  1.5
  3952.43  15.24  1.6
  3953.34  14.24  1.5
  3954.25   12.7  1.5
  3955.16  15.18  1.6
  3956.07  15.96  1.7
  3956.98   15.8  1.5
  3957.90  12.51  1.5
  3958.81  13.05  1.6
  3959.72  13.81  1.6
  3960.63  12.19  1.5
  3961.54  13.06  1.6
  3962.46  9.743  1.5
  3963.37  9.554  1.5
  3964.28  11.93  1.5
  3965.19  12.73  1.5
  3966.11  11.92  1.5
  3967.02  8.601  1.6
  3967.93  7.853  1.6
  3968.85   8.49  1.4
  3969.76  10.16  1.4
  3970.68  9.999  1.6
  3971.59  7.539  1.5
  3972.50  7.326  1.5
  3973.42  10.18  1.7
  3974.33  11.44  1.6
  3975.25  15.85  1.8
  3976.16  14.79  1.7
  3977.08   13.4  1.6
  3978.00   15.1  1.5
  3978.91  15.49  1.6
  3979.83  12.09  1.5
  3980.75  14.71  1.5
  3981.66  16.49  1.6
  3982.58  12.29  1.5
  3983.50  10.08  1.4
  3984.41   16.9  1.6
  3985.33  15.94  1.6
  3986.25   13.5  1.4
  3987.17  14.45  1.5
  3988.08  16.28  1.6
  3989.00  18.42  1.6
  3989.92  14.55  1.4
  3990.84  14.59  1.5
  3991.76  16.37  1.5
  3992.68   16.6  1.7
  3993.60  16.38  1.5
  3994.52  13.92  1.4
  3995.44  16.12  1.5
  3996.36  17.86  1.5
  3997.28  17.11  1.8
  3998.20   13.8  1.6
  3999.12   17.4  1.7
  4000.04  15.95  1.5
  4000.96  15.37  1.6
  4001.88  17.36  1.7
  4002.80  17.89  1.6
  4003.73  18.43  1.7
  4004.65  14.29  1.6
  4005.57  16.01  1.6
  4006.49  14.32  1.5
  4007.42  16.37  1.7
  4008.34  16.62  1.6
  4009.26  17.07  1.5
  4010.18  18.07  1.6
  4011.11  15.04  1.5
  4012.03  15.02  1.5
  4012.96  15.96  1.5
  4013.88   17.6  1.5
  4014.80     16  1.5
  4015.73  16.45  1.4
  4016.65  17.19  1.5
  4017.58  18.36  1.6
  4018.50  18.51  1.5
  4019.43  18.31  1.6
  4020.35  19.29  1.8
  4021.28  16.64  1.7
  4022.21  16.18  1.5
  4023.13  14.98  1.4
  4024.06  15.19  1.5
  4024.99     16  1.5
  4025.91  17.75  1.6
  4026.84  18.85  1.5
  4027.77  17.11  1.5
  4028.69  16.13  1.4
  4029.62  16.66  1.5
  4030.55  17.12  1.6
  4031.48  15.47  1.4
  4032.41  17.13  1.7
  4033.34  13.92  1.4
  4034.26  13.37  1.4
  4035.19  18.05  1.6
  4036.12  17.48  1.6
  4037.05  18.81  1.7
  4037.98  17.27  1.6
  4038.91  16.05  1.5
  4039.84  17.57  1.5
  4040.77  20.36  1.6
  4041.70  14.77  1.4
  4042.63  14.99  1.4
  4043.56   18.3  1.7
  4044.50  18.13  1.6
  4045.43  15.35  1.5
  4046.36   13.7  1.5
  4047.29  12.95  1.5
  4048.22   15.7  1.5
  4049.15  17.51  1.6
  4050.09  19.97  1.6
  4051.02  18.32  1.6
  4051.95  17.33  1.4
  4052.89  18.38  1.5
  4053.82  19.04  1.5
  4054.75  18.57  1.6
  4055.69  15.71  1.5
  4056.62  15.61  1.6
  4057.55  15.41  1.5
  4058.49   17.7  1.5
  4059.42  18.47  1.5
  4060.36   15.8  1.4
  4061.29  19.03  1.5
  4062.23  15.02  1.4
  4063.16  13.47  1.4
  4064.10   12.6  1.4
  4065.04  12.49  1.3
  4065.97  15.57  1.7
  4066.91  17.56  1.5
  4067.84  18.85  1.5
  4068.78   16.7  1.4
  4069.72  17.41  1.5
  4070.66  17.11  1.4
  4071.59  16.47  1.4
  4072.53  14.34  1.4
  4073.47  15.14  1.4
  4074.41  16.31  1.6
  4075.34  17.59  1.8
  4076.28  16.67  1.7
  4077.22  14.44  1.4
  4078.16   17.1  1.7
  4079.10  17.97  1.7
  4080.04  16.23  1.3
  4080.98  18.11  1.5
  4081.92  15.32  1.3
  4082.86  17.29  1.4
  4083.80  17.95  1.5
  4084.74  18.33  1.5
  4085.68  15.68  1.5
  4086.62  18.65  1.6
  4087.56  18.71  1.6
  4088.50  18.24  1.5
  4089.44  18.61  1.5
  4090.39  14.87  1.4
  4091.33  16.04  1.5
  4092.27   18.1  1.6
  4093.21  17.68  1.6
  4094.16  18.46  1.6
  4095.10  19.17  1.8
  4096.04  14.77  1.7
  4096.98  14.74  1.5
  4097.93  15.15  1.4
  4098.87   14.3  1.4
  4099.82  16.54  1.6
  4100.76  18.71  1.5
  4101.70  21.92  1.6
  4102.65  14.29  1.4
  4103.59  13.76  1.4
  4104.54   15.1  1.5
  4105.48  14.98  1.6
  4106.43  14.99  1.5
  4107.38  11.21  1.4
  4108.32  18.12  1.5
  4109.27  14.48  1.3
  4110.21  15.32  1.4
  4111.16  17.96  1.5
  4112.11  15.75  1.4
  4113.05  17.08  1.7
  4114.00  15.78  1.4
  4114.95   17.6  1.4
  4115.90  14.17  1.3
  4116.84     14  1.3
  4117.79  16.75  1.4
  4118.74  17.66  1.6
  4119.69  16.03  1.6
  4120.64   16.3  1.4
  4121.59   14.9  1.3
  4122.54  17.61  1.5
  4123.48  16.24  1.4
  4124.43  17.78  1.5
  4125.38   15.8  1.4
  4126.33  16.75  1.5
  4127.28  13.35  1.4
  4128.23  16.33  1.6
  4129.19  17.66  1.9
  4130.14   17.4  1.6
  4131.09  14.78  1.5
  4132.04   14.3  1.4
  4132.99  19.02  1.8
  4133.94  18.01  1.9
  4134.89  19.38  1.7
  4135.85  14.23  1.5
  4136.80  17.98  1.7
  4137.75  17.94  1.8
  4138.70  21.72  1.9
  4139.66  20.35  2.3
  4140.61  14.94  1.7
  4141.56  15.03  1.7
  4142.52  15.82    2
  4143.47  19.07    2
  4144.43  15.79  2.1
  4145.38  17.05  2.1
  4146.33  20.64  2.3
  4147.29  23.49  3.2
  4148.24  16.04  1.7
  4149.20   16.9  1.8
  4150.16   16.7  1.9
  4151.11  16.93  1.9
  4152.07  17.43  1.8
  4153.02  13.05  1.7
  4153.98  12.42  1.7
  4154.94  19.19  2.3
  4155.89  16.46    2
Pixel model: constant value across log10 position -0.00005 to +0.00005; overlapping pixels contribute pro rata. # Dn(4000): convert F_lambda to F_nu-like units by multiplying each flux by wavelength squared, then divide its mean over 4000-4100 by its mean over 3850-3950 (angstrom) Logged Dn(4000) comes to 1.33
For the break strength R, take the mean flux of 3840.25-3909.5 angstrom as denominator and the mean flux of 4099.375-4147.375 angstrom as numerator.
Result 1.21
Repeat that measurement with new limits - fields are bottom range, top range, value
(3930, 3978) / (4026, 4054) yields 1.41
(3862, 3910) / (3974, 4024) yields 1.13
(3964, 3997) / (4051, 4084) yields 1.24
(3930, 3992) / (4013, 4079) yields 1.32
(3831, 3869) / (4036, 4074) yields 1.32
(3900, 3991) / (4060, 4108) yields 1.24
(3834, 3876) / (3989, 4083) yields 1.25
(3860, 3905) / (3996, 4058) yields 1.19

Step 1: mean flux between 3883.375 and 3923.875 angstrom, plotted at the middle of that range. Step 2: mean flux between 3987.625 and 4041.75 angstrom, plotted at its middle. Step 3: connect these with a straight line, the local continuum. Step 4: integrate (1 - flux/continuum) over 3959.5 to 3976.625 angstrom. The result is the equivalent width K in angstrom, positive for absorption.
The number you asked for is 5.2 angstrom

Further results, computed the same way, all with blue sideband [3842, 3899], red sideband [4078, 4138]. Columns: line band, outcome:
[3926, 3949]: 4.2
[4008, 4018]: -0.8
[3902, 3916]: -0.9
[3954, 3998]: 4.7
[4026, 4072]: -2.4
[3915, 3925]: 0.0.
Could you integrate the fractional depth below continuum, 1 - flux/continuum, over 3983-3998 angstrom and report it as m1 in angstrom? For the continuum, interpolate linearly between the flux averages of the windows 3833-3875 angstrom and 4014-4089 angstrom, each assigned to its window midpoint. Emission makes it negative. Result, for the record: 0.13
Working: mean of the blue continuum 13.2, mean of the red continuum 16.8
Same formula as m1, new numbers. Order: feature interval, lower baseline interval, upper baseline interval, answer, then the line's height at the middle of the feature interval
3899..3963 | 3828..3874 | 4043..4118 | 2.79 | 14.2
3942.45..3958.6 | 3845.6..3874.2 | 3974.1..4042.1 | 1.49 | 15.4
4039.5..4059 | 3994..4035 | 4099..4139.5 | -0.55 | 16.5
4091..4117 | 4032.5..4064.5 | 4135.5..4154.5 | 1.31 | 17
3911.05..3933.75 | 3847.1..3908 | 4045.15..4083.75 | 1.81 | 14.5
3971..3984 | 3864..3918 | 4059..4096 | 2.37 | 15.4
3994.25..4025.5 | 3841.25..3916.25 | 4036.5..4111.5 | -1.51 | 15.7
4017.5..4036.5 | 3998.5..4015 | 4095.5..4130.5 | -0.54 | 16.3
